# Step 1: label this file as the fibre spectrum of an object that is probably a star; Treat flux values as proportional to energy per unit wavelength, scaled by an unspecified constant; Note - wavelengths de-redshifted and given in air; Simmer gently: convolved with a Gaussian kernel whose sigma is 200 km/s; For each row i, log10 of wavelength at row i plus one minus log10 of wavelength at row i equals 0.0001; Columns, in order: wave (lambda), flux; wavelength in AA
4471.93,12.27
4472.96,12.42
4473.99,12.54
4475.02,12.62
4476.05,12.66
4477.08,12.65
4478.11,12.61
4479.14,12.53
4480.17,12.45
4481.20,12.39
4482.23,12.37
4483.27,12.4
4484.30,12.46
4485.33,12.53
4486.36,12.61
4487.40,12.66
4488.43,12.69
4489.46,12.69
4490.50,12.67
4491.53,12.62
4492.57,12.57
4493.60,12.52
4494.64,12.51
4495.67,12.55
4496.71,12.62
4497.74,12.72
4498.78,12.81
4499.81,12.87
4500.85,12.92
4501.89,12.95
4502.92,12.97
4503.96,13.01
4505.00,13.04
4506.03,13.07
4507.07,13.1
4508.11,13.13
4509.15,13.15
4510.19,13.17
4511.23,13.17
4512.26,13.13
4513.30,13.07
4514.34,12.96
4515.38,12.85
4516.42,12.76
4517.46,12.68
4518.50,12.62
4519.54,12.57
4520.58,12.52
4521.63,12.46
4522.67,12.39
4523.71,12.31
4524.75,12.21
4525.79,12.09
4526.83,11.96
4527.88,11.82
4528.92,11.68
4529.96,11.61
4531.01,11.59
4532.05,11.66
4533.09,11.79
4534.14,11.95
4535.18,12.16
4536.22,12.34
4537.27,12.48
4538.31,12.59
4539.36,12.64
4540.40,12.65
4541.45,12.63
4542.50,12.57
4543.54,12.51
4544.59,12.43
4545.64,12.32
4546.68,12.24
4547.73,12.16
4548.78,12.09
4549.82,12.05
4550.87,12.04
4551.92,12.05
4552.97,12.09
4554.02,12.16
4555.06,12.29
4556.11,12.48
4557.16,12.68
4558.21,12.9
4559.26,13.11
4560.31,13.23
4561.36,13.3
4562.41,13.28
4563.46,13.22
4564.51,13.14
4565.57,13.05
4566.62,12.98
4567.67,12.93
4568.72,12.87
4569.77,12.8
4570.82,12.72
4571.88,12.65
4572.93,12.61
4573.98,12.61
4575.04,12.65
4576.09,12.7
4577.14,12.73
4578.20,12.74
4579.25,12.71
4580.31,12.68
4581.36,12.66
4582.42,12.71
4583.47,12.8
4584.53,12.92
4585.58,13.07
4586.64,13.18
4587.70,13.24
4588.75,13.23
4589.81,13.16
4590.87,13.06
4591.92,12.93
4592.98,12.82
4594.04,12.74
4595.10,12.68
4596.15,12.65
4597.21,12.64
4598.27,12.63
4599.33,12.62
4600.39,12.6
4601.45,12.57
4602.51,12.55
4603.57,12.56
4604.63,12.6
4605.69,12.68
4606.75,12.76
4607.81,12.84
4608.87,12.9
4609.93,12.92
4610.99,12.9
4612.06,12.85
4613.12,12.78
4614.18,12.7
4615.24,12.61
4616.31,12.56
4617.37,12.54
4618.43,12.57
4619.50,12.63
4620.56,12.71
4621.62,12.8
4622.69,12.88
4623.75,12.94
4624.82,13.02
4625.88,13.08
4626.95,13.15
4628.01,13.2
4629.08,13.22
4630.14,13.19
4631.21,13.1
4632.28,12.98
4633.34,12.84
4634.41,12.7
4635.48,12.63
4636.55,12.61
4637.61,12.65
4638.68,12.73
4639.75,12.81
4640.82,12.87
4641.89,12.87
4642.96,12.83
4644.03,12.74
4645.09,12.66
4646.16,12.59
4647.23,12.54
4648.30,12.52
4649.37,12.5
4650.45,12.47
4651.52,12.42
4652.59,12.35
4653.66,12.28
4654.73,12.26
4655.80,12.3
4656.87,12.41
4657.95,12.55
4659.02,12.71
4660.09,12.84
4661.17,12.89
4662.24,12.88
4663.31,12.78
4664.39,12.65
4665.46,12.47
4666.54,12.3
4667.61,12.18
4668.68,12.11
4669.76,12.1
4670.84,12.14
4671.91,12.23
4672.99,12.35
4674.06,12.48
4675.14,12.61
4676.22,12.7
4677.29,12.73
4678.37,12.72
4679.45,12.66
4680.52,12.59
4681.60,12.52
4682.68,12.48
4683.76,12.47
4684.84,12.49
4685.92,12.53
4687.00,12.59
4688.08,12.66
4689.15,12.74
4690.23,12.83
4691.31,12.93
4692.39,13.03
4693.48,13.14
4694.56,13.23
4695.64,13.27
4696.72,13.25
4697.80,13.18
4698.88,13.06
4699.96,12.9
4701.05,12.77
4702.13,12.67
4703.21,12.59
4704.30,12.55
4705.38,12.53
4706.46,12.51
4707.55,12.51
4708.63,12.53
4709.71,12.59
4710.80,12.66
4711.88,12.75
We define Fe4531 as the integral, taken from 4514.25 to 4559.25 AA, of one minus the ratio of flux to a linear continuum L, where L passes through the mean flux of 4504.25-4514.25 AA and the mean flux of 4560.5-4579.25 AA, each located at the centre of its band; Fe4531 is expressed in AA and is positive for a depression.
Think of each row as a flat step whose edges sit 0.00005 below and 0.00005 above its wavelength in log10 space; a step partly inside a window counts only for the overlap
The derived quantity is 2.4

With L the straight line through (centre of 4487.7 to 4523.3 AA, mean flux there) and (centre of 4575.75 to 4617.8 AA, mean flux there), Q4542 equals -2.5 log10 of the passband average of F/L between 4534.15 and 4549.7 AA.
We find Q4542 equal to 0.03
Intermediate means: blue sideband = 12.8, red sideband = 12.8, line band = 12.4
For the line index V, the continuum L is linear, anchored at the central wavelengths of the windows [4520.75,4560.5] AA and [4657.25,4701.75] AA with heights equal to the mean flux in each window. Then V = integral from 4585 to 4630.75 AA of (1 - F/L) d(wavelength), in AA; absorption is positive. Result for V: -1.4 AA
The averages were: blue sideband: 12.3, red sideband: 12.7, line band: 12.8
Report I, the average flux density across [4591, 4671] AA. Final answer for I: 12.7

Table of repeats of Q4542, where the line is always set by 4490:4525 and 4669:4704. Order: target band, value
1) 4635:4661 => 0.011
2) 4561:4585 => -0.007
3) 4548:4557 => 0.051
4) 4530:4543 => 0.048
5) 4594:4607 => 0.009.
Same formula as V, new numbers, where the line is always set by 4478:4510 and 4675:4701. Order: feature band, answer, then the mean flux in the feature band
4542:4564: 0.4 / 12.5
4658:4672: 0.3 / 12.5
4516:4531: 0.6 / 12.2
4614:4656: 0.2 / 12.7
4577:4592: -0.2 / 12.9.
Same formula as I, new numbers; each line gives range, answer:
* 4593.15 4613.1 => 12.7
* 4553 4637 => 12.8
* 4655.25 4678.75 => 12.5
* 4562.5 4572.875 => 12.9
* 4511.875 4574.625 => 12.5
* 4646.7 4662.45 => 12.5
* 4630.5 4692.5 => 12.6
